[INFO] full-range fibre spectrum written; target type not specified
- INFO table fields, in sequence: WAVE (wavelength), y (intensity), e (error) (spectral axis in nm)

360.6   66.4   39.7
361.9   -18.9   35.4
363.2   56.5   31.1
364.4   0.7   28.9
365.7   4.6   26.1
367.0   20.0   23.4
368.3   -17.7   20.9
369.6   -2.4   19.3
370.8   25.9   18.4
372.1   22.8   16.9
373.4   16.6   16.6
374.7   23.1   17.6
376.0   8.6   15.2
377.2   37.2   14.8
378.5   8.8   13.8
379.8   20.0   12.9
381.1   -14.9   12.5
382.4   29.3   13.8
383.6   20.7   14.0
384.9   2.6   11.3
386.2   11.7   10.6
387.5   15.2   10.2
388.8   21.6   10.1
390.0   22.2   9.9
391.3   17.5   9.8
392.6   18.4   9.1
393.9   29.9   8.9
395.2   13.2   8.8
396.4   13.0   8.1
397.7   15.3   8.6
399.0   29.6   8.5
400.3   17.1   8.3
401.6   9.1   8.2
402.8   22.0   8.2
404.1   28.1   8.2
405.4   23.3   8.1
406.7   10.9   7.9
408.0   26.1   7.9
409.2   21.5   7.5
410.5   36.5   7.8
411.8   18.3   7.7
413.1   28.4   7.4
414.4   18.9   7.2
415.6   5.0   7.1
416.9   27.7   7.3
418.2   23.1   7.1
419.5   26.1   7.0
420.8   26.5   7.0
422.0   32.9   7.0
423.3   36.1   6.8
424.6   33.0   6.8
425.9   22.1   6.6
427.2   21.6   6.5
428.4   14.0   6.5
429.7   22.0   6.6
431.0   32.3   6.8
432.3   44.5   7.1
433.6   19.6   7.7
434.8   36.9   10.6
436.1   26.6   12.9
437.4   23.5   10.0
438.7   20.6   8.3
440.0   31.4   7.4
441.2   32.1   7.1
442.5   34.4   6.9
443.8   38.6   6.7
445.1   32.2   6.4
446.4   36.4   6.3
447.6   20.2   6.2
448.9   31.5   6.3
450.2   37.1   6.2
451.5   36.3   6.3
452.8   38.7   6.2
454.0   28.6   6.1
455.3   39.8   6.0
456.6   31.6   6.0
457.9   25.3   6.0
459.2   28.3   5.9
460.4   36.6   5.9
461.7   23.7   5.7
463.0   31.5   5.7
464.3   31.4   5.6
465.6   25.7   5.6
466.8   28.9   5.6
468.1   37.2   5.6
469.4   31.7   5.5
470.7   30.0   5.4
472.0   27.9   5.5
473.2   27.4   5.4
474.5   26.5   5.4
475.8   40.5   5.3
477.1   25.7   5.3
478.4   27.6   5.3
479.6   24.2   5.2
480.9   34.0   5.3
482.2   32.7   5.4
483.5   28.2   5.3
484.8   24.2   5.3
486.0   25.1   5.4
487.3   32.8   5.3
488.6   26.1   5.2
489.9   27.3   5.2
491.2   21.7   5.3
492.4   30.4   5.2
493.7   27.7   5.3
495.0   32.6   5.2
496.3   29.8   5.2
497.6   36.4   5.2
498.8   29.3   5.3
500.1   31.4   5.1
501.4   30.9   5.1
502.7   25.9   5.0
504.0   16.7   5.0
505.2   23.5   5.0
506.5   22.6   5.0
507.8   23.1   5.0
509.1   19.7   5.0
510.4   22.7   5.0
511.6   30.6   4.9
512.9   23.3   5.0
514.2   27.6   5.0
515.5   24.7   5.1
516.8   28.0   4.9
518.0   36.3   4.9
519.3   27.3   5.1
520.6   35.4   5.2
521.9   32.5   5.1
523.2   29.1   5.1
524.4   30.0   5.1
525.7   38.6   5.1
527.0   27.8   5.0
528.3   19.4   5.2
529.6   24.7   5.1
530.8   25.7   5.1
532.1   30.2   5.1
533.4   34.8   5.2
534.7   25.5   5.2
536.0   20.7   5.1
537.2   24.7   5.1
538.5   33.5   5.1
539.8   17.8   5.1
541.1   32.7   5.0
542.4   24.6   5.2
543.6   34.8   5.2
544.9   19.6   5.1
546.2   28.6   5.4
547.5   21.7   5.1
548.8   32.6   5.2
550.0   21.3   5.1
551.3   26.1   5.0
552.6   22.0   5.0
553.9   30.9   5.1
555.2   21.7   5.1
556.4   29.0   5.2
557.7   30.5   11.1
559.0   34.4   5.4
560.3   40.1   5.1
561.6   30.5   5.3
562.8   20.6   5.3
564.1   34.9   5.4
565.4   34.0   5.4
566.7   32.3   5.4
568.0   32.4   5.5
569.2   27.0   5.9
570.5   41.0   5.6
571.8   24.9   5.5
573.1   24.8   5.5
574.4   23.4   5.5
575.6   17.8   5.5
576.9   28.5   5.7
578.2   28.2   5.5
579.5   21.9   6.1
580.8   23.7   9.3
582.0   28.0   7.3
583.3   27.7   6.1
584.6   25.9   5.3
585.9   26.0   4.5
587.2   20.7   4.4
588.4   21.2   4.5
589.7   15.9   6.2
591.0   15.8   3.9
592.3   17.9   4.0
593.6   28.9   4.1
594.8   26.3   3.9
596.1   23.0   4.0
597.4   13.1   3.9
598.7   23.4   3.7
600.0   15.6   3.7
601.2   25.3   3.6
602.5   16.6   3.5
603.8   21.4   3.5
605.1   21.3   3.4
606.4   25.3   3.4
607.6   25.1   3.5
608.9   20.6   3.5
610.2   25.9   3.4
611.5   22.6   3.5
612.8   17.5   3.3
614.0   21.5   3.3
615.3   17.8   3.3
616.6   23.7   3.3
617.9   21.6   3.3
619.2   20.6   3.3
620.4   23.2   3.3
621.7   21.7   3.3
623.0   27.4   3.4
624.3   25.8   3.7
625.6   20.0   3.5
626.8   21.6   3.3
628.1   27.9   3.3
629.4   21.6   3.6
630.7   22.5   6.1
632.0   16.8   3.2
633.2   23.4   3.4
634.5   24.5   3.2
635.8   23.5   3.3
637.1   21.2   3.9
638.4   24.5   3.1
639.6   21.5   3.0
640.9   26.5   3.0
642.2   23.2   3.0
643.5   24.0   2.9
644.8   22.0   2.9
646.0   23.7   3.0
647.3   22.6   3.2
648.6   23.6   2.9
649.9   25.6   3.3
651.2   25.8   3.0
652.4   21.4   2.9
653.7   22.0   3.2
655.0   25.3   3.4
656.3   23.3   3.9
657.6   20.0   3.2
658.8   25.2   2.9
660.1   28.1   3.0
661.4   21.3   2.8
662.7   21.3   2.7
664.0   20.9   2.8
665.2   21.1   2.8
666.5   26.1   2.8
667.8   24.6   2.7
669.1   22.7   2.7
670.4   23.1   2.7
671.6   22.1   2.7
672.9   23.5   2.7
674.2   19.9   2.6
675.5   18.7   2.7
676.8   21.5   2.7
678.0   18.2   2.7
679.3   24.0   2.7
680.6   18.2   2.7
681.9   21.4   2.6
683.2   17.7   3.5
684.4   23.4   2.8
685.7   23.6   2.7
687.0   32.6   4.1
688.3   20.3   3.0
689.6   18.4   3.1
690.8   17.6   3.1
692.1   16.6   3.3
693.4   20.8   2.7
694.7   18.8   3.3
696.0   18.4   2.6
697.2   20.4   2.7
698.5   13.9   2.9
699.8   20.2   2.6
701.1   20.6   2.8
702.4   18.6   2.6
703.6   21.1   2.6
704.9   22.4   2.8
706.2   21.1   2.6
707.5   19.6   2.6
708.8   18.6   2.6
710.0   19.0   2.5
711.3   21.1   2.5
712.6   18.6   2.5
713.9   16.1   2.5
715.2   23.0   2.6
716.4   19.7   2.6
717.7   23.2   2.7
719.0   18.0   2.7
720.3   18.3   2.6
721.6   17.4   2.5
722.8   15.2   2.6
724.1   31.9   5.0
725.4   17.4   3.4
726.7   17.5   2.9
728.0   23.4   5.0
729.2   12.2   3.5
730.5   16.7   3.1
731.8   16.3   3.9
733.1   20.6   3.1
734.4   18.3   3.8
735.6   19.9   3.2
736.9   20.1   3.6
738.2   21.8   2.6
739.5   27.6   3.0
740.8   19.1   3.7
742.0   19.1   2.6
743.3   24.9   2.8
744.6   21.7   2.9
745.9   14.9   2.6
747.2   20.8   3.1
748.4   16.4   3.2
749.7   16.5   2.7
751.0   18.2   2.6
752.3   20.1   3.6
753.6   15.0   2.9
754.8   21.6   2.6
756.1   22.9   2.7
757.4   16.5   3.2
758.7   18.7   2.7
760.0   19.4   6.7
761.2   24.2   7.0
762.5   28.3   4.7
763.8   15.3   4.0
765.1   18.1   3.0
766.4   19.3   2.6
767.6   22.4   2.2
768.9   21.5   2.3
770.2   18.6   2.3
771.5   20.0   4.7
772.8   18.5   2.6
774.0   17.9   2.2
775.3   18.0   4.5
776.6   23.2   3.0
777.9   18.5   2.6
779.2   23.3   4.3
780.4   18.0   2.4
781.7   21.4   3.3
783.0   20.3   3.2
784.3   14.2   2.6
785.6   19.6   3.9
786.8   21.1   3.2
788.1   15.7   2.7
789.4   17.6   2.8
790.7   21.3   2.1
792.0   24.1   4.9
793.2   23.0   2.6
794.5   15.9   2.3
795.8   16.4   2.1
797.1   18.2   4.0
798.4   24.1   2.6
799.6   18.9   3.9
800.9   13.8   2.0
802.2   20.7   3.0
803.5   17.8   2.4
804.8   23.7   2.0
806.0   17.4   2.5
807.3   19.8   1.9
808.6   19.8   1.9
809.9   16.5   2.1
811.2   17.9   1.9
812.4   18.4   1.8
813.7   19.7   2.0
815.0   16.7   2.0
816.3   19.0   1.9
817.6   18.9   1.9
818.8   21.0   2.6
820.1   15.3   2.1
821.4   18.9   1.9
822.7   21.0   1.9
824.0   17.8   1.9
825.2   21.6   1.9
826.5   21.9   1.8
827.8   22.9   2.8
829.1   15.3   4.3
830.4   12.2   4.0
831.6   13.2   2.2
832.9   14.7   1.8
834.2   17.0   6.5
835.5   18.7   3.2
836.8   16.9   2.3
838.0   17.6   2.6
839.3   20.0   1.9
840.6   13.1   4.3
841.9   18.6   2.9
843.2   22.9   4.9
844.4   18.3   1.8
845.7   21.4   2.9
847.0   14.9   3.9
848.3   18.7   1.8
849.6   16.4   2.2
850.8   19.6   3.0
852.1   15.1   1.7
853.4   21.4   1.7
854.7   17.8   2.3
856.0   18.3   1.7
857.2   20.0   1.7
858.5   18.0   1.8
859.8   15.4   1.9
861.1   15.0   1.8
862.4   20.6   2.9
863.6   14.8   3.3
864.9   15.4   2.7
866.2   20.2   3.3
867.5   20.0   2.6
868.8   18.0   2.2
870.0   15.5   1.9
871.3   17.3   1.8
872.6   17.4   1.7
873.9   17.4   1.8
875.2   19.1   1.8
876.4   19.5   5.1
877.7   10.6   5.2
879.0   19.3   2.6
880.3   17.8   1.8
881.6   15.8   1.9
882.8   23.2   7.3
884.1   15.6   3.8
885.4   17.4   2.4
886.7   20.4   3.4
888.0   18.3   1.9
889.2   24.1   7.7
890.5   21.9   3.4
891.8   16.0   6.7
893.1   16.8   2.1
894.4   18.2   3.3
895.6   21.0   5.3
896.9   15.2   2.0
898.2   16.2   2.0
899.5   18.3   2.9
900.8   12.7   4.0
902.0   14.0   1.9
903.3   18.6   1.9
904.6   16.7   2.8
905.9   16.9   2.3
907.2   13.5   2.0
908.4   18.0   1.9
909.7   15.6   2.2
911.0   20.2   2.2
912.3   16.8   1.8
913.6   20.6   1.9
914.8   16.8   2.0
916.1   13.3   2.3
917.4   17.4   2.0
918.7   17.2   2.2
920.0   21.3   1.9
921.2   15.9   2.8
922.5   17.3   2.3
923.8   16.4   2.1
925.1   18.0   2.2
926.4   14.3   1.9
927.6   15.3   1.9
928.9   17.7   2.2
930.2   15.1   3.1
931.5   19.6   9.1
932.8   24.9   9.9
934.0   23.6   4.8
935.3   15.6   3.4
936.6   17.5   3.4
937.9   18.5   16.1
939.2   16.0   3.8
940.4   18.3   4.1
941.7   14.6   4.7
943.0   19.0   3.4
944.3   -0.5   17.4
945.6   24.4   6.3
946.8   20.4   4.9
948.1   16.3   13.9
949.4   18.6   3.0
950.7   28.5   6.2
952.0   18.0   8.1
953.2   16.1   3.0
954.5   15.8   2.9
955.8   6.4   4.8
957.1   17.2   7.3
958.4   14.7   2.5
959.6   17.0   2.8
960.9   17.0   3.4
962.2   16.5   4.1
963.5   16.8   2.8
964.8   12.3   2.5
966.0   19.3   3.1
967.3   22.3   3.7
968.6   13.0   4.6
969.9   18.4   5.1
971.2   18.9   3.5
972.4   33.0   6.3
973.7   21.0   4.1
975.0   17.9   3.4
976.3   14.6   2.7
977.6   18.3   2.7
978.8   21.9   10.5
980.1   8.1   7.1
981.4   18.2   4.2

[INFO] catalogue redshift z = 0.047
